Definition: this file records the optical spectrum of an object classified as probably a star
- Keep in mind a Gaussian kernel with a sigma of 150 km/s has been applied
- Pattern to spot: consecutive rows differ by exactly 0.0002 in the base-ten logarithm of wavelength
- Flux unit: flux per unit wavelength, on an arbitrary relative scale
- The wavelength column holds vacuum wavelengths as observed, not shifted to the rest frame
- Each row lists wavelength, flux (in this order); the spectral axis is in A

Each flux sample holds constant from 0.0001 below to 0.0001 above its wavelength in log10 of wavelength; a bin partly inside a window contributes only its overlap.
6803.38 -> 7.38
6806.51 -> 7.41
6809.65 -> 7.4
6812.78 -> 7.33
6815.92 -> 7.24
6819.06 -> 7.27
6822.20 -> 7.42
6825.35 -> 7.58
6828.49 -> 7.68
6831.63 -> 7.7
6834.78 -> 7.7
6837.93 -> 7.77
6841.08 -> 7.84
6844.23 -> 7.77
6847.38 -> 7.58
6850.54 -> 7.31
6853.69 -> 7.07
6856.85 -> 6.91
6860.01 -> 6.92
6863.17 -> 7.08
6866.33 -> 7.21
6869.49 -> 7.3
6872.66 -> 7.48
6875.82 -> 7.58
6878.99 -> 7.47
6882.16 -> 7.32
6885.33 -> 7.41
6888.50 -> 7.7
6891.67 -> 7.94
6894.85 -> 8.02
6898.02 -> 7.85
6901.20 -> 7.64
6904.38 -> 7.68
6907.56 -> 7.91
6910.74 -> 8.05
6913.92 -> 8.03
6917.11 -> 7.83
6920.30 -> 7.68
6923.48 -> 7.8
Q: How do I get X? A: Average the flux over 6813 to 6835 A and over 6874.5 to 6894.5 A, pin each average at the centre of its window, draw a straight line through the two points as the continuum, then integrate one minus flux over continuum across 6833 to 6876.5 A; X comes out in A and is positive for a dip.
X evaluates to 0.9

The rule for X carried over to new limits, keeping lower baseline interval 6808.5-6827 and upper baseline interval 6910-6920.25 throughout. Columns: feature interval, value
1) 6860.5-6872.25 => 0.68 A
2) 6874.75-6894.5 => 0.38 A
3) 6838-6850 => -0.29 A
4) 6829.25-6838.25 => -0.30 A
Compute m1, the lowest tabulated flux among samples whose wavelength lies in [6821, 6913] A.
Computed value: 6.91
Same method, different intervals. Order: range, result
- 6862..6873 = 7.08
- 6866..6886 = 7.21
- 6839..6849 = 7.58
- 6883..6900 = 7.41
